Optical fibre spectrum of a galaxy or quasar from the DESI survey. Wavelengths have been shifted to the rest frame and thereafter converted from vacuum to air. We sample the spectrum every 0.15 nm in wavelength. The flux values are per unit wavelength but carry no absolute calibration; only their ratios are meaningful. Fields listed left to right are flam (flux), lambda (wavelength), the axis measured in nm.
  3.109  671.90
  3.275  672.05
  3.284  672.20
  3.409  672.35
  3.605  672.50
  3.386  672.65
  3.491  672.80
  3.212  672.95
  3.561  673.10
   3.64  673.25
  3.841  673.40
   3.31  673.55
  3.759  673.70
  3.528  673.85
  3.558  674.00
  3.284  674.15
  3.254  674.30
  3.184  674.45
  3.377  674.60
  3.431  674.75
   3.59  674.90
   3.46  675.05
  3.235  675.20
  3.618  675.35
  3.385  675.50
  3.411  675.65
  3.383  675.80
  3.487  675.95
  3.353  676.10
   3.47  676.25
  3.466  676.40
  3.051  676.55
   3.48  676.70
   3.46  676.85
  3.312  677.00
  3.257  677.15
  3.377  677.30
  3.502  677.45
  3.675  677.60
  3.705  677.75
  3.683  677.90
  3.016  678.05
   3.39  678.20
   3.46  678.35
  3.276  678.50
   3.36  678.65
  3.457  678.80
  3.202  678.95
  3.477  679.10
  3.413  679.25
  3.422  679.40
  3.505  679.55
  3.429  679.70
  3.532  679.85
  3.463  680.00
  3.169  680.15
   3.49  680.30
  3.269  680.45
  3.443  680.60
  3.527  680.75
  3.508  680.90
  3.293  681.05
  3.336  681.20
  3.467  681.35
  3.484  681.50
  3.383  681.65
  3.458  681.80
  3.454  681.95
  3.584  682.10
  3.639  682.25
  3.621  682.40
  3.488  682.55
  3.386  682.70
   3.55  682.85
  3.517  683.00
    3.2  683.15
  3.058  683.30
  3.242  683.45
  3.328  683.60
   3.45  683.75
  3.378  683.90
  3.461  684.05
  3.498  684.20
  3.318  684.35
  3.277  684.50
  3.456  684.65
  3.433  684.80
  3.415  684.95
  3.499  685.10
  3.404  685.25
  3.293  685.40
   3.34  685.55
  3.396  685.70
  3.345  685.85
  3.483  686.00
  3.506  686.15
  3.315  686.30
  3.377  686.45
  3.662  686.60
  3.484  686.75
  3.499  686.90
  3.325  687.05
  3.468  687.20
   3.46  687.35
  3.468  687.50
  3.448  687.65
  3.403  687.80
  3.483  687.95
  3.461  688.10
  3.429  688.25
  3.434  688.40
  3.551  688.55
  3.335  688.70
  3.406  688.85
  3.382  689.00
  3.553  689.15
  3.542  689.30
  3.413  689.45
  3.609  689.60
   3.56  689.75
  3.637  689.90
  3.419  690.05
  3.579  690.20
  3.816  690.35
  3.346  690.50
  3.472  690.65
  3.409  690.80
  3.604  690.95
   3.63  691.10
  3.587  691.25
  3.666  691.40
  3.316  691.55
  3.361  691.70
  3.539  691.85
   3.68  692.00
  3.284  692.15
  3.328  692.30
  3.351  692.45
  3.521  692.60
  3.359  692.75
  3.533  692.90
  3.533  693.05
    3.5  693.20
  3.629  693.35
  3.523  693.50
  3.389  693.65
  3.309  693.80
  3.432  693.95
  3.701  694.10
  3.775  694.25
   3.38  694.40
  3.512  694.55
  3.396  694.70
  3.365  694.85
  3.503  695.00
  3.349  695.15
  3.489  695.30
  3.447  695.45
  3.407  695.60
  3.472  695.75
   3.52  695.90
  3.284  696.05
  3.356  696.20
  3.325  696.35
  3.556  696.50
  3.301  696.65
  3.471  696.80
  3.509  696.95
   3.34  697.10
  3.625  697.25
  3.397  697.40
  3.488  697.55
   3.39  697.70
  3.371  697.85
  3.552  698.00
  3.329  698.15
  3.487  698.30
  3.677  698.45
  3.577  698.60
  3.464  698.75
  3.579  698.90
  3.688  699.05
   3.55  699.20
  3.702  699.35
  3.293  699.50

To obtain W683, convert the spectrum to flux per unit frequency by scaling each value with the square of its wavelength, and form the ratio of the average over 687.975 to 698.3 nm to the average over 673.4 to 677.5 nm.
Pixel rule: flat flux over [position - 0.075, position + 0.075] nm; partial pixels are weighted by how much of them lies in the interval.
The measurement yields 1.1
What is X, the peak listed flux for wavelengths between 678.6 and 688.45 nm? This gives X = 3.662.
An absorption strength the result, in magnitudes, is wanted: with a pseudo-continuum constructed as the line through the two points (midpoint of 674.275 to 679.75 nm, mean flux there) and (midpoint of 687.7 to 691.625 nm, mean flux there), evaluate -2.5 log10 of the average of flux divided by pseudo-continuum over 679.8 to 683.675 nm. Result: 0.01 mag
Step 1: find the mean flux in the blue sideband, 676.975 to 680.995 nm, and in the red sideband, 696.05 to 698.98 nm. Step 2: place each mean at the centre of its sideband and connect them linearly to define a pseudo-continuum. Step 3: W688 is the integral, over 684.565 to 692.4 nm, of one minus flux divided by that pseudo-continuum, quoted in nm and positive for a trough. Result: -0.06 nm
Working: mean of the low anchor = 3.42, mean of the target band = 3.47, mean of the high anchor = 3.46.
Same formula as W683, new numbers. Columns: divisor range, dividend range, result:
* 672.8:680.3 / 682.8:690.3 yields 1.03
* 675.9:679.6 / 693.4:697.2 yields 1.06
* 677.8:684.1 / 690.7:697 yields 1.05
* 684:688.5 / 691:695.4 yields 1.04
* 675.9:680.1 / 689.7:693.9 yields 1.07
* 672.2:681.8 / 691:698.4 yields 1.06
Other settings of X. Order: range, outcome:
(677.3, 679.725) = 3.705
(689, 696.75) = 3.816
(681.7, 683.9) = 3.639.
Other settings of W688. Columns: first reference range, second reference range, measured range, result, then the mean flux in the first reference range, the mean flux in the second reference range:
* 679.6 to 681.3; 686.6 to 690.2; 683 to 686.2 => 0.06 nm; 3.41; 3.47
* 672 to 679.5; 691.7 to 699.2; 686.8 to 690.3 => -0.02 nm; 3.43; 3.47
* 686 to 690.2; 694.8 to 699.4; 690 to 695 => -0.03 nm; 3.47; 3.47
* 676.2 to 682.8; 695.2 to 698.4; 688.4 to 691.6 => -0.08 nm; 3.43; 3.44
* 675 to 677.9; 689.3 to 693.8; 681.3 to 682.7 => -0.02 nm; 3.43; 3.5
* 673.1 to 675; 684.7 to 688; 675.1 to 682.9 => 0.08 nm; 3.48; 3.43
